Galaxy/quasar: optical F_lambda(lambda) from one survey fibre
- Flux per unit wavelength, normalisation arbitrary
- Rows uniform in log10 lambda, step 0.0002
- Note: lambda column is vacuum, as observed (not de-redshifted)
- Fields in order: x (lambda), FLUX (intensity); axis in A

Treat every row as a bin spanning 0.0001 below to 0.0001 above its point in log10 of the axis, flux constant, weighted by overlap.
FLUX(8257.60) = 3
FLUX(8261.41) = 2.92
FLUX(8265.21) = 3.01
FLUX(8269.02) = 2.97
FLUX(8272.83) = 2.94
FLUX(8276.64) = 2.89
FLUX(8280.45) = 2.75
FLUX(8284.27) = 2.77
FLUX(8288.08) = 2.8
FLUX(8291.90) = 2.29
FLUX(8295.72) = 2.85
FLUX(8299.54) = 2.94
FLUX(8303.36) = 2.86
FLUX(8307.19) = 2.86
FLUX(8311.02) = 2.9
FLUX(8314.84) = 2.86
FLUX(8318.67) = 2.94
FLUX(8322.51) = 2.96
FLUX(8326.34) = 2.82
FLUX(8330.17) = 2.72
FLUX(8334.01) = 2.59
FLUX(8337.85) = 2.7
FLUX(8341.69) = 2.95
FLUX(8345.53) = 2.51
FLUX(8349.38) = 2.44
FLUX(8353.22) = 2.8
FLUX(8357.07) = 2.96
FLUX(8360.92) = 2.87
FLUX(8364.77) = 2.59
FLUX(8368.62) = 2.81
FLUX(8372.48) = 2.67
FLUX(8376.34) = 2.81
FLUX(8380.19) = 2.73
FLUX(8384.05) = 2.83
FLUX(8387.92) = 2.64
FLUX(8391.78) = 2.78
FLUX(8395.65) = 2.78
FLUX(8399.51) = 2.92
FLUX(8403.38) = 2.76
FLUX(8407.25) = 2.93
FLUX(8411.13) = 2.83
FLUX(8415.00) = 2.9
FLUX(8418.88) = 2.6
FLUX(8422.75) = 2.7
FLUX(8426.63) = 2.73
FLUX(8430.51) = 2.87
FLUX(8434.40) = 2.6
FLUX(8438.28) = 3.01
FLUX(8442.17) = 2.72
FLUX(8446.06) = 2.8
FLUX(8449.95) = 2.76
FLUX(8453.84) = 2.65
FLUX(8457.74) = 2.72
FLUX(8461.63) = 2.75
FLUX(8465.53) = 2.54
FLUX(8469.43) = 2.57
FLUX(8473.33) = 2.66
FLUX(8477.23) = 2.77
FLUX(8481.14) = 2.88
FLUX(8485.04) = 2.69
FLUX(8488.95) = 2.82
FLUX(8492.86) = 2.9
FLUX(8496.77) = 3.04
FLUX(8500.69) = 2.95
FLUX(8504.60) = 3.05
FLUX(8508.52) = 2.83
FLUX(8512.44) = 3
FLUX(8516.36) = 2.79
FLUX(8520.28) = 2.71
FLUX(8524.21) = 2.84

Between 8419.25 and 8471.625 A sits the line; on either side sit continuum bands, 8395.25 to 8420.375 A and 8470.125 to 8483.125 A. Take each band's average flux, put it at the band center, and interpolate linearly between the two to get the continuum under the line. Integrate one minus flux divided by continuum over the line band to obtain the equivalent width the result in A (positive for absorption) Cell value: 1.2 A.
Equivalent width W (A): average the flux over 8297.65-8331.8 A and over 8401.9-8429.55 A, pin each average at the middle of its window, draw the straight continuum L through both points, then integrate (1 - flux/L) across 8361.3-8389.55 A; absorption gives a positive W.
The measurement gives 0.85 A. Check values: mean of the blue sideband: 2.87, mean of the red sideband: 2.78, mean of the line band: 2.73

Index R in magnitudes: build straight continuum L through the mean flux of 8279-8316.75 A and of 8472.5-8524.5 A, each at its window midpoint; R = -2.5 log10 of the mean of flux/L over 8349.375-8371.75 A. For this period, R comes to 0.017 mag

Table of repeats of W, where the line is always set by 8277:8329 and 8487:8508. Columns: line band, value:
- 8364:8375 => 0.59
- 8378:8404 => 0.87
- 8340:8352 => 0.88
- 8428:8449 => 0.79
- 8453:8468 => 1.32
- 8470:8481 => 0.77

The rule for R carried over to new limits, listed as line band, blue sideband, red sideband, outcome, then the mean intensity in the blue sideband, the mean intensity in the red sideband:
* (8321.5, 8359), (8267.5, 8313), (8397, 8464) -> 0.02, 2.82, 2.78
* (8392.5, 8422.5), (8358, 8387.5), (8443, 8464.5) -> -0.03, 2.76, 2.73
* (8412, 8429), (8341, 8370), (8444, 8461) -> 0.00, 2.73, 2.73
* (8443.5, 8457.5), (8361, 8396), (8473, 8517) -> 0.04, 2.74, 2.88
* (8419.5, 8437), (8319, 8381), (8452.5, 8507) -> 0.02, 2.75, 2.79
